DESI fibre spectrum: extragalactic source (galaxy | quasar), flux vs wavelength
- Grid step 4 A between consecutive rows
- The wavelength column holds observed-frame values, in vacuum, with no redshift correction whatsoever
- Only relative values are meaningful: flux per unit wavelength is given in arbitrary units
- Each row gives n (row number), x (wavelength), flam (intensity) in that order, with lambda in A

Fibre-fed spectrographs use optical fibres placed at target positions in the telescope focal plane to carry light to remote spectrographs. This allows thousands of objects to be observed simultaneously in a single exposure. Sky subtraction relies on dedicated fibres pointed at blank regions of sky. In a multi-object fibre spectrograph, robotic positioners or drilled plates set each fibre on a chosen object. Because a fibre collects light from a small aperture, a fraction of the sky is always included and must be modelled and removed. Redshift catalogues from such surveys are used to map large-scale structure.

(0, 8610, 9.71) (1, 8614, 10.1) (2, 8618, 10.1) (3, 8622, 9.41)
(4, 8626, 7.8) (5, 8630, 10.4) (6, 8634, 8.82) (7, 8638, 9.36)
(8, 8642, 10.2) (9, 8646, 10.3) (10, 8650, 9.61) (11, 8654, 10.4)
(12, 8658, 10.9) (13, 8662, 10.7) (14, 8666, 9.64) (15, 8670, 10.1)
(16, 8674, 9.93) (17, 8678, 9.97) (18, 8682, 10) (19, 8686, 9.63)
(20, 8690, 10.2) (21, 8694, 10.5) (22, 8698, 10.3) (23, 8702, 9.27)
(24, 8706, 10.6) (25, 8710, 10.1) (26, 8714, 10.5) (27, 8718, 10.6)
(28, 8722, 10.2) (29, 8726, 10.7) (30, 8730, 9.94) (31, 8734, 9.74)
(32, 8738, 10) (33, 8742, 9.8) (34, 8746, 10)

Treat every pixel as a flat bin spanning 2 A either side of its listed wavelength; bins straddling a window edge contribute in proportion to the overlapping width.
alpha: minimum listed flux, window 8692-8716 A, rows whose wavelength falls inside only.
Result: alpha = 9.27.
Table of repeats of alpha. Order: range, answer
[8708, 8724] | 10.1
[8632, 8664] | 8.82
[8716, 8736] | 9.74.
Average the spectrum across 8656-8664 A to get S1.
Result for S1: 10.8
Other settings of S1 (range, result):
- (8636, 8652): 9.87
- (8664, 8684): 9.93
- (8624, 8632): 9.1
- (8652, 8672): 10.3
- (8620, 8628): 8.61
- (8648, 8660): 10.3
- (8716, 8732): 10.4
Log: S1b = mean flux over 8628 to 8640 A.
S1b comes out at 9.53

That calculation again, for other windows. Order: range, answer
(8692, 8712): 10.2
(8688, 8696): 10.3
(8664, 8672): 9.87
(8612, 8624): 9.87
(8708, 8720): 10.4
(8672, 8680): 9.95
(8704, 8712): 10.3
